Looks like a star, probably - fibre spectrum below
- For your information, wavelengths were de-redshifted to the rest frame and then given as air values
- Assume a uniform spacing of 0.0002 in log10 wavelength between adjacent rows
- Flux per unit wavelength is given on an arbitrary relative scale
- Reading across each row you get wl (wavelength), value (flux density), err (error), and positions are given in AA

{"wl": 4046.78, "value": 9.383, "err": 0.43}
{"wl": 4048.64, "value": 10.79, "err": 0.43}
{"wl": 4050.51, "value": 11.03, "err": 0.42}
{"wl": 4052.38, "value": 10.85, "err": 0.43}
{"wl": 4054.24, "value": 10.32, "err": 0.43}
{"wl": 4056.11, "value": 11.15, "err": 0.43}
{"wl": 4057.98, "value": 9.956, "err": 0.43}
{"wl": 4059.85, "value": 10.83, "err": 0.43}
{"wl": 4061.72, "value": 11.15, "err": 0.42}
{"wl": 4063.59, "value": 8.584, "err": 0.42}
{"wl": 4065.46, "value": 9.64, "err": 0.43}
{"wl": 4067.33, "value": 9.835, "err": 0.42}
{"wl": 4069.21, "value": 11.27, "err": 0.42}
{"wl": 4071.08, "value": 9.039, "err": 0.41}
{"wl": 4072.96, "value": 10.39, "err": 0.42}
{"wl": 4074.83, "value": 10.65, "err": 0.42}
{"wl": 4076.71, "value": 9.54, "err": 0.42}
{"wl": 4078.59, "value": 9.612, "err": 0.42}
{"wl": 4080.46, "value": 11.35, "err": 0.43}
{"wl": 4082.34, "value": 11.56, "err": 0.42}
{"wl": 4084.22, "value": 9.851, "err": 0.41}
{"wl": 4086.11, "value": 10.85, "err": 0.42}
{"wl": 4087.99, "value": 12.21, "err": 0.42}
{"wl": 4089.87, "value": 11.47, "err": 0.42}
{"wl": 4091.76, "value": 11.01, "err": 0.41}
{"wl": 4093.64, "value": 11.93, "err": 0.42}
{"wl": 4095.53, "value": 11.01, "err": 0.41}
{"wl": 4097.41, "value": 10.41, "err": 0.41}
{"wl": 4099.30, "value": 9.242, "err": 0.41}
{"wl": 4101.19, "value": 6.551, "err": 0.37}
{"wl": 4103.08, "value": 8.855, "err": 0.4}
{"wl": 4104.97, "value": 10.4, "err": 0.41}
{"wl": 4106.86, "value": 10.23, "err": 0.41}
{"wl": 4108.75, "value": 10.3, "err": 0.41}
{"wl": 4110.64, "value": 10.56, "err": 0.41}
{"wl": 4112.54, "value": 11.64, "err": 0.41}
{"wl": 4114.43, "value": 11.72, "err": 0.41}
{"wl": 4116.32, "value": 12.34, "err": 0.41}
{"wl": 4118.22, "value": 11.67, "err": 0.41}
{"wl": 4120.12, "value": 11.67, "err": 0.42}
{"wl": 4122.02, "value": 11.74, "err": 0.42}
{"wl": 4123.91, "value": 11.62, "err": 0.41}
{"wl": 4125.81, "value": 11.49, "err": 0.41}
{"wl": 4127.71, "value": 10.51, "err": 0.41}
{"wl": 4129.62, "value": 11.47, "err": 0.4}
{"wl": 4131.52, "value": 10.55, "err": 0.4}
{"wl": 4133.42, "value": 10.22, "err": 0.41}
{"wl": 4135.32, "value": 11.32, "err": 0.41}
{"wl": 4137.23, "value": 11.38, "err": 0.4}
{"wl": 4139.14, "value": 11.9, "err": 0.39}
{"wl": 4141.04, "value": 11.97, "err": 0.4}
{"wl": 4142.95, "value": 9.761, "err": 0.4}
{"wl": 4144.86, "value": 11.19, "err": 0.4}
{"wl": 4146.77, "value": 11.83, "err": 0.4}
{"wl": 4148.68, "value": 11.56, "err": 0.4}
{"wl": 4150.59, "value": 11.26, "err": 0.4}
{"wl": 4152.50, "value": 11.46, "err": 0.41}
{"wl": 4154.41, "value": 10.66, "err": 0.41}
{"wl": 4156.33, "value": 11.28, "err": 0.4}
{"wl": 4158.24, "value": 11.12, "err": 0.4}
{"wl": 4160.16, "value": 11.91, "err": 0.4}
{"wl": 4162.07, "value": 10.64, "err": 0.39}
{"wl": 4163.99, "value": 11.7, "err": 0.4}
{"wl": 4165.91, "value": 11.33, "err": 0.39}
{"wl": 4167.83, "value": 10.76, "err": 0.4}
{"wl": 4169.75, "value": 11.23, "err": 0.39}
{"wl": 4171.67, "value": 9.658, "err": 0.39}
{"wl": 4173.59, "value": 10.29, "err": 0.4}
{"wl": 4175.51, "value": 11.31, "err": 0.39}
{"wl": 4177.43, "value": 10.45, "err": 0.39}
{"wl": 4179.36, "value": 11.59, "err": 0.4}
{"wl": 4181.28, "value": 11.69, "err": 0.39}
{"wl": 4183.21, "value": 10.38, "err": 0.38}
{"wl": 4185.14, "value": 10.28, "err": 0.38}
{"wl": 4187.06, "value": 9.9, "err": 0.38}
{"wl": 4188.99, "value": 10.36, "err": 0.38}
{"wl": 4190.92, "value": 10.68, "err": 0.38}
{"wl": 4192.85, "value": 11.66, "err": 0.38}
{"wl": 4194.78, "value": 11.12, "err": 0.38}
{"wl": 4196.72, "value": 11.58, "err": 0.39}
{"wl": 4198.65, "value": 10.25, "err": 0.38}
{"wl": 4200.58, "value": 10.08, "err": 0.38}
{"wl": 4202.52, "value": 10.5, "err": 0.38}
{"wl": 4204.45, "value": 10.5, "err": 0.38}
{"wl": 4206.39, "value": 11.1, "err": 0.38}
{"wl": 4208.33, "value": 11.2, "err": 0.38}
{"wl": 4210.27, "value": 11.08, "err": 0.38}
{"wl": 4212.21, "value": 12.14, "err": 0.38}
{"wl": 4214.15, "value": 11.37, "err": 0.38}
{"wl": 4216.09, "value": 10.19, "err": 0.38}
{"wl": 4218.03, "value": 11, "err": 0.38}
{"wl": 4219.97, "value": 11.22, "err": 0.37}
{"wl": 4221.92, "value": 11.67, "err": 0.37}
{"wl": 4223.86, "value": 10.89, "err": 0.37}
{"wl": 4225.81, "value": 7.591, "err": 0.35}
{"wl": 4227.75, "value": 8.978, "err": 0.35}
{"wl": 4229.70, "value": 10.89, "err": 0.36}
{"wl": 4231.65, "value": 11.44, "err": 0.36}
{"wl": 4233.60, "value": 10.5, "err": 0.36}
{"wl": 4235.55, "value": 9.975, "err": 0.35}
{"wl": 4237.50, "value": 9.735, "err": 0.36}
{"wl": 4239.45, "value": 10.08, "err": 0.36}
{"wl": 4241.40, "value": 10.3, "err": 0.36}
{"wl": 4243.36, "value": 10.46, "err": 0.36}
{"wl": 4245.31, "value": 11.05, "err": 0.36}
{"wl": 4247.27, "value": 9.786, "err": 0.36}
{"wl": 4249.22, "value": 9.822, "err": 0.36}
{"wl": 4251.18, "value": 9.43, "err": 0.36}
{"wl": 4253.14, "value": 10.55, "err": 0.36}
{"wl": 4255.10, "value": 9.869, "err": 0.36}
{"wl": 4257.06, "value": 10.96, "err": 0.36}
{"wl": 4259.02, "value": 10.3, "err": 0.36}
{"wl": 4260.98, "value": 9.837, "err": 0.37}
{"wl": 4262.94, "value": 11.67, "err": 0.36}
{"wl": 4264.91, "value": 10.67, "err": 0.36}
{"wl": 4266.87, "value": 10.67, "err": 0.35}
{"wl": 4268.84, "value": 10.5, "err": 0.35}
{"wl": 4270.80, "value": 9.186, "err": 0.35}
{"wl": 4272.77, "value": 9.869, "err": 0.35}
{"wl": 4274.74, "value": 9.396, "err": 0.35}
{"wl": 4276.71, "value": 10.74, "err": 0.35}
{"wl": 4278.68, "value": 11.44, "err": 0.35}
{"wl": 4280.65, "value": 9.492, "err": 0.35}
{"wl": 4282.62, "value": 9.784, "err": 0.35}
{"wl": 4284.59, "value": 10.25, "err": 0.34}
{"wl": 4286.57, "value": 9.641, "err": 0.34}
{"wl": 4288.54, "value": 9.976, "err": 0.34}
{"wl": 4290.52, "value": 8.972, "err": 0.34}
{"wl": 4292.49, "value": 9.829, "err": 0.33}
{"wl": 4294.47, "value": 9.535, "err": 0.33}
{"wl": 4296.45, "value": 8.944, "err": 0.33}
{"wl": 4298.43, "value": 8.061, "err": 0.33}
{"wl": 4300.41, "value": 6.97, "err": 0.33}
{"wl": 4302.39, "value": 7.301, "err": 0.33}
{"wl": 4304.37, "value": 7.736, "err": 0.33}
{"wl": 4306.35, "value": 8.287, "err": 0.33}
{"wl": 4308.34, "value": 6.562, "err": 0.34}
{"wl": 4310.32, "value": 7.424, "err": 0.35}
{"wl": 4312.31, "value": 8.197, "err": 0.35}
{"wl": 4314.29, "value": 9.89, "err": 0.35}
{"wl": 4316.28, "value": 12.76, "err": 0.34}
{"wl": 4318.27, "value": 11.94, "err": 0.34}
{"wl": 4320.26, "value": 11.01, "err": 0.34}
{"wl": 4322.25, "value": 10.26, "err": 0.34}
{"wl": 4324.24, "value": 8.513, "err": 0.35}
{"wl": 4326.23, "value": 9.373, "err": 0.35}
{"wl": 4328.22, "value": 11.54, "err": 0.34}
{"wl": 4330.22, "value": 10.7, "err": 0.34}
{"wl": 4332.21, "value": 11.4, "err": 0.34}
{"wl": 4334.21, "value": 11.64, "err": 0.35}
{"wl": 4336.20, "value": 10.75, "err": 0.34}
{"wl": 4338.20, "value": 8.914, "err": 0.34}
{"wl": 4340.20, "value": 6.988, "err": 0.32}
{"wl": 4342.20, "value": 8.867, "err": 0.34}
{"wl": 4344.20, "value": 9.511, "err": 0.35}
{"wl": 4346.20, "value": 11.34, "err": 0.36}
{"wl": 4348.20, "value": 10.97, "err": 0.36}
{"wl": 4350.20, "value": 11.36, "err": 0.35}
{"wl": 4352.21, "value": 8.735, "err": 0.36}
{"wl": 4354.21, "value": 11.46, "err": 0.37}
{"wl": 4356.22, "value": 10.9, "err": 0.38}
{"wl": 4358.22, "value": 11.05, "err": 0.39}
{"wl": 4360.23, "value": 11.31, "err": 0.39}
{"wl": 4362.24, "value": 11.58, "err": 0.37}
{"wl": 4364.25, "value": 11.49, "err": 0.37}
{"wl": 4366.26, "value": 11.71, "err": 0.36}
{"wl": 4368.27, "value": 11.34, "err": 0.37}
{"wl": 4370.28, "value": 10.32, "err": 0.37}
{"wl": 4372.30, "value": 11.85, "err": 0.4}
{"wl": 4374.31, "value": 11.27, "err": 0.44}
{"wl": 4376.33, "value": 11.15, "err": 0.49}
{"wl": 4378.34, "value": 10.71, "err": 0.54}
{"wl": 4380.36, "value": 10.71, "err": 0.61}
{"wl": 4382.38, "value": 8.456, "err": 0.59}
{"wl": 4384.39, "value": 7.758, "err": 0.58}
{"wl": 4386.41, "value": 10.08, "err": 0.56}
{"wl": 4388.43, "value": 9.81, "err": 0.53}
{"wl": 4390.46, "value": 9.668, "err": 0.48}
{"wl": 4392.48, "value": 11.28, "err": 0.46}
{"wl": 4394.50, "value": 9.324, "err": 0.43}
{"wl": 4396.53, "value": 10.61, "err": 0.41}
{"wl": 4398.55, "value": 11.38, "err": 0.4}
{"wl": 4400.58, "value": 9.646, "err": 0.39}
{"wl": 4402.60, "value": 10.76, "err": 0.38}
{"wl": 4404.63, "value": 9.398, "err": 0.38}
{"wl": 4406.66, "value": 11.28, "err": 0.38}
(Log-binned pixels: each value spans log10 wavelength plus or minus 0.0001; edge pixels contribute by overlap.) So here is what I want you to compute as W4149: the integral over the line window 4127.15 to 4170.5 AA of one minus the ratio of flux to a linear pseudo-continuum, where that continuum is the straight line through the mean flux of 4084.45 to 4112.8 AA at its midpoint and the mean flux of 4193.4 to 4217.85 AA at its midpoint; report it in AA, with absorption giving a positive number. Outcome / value -2.15 AA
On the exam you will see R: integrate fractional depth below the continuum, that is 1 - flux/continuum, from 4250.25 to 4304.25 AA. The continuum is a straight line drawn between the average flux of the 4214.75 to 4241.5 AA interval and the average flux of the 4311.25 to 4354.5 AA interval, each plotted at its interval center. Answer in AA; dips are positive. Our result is 2.9 AA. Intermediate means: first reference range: 10.3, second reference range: 10.3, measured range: 9.74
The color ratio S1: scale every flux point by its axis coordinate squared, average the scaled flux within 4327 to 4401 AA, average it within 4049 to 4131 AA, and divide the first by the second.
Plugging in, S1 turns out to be 1.12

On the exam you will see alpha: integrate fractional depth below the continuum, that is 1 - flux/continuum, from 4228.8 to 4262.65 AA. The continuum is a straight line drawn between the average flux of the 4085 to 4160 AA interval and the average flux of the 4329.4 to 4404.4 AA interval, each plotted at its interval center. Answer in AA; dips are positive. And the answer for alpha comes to 1.2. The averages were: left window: 11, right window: 10.4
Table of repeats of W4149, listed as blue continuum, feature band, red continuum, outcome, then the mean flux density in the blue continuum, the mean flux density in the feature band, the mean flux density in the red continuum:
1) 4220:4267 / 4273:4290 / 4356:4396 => 0.6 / 10.3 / 10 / 10.6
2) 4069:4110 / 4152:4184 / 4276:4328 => -3.3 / 10.3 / 11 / 9.37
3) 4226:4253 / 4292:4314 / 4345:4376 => 5.3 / 10.1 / 8.09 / 11.1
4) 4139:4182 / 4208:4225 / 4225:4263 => -1.1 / 11.1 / 11.2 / 10.1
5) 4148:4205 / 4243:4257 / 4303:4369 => 0.5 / 10.9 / 10.2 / 10.1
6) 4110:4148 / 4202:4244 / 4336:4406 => 1.4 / 11.3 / 10.6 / 10.4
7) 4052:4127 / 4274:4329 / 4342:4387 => 6.3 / 10.6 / 9.41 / 10.6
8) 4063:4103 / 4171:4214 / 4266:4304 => -4.3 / 10.3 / 10.8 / 9.47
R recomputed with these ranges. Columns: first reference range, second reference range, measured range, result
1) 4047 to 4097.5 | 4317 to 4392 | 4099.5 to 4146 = -1.3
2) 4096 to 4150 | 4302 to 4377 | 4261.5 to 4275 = 0.2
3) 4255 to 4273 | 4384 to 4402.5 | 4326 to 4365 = -1.2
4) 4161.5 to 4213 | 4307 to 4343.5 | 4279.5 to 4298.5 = 1.0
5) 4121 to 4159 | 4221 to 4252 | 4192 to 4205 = -0.3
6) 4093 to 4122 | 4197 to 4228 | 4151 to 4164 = -0.7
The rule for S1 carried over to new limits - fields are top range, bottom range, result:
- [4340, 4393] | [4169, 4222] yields 1.04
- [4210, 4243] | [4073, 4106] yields 1.08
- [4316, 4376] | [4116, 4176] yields 1.05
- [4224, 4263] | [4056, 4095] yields 1.04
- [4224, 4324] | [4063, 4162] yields 0.97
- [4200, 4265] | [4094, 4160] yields 1.01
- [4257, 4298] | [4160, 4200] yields 0.97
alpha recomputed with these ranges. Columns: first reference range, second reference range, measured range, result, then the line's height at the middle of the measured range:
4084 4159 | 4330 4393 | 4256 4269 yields 0.01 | 10.7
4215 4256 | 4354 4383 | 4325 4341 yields 0.96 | 10.8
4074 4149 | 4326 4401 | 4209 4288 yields 2.16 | 10.7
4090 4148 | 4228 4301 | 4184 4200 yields -0.39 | 10.5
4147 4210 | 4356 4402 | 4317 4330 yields 0.21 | 10.7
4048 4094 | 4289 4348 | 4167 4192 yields -1.44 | 10.1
